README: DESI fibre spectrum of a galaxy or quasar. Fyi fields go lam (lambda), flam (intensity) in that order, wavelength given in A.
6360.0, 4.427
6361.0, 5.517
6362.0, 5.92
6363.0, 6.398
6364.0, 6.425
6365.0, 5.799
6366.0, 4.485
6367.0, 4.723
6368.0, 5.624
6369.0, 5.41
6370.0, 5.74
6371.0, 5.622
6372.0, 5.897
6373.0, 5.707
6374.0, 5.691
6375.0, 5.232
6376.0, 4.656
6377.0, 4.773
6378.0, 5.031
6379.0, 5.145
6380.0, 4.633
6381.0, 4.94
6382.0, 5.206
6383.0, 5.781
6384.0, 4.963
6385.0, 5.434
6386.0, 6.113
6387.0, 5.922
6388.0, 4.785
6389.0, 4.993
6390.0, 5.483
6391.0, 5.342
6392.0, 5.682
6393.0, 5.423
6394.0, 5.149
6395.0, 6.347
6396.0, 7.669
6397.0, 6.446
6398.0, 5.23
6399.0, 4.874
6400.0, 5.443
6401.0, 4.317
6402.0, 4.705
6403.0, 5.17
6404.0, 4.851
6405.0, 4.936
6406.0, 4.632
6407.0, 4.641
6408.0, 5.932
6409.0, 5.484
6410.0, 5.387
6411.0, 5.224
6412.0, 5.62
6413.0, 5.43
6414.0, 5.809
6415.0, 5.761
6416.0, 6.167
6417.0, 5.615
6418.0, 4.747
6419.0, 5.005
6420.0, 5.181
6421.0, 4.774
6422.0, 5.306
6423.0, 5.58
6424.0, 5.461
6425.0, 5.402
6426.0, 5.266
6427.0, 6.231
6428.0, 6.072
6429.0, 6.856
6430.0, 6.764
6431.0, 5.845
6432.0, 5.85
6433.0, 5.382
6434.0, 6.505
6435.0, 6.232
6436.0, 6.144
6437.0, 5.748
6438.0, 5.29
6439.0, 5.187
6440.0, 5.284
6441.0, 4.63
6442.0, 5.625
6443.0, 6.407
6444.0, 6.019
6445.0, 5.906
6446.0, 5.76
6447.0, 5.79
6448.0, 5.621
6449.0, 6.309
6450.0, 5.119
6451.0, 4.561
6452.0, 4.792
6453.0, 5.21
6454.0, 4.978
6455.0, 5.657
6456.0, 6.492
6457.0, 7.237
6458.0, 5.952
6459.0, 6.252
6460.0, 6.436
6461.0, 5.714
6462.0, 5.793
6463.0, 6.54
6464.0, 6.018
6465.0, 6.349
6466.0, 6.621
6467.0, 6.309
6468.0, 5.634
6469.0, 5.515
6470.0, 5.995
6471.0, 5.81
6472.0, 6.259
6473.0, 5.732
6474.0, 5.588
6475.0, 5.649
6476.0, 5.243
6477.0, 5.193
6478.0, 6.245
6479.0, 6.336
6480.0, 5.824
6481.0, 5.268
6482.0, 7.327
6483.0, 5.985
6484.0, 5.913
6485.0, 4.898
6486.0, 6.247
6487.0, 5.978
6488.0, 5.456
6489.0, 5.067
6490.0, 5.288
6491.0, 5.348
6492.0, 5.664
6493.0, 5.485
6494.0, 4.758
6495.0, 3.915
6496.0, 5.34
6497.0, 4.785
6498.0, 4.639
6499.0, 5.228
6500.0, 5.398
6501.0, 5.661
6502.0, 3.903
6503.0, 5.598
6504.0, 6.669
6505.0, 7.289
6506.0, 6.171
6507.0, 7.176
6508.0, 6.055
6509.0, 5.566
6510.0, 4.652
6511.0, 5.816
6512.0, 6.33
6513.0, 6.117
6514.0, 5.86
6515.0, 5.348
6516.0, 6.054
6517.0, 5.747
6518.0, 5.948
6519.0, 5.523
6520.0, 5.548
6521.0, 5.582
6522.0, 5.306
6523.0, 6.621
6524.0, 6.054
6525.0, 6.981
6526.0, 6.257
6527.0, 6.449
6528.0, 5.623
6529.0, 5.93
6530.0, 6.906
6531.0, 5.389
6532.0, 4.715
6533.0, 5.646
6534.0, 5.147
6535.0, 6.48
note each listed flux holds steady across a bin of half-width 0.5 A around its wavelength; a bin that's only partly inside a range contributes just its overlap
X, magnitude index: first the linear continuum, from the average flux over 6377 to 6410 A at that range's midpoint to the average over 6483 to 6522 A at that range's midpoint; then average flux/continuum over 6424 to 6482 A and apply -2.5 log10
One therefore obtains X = -0.07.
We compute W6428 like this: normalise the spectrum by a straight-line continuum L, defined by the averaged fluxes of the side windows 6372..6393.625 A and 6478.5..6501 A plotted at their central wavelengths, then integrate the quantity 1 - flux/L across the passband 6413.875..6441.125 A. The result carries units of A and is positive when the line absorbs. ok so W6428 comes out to -1.5 A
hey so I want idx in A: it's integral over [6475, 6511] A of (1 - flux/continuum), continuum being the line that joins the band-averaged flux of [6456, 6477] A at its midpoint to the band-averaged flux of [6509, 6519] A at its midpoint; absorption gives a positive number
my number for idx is 1.68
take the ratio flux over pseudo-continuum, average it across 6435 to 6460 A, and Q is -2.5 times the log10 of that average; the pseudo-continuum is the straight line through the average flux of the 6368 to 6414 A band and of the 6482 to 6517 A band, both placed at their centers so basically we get -0.039 mag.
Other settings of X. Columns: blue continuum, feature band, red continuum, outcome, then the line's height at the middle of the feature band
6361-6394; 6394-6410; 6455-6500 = 0.02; 5.49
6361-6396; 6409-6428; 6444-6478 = 0.03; 5.64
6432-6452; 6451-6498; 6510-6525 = 0.00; 5.73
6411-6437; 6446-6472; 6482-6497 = -0.06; 5.56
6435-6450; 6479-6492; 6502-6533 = 0.02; 5.83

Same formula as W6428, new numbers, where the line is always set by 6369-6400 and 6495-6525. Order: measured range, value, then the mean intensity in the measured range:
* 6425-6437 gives -1.1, 6.06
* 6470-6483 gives -0.5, 5.88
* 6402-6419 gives 0.6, 5.31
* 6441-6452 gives -0.1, 5.62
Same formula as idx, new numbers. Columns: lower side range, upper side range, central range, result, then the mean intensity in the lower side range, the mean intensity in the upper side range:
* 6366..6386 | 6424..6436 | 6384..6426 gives 2.0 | 5.28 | 6.02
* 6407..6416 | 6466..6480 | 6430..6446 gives -0.3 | 5.56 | 5.84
